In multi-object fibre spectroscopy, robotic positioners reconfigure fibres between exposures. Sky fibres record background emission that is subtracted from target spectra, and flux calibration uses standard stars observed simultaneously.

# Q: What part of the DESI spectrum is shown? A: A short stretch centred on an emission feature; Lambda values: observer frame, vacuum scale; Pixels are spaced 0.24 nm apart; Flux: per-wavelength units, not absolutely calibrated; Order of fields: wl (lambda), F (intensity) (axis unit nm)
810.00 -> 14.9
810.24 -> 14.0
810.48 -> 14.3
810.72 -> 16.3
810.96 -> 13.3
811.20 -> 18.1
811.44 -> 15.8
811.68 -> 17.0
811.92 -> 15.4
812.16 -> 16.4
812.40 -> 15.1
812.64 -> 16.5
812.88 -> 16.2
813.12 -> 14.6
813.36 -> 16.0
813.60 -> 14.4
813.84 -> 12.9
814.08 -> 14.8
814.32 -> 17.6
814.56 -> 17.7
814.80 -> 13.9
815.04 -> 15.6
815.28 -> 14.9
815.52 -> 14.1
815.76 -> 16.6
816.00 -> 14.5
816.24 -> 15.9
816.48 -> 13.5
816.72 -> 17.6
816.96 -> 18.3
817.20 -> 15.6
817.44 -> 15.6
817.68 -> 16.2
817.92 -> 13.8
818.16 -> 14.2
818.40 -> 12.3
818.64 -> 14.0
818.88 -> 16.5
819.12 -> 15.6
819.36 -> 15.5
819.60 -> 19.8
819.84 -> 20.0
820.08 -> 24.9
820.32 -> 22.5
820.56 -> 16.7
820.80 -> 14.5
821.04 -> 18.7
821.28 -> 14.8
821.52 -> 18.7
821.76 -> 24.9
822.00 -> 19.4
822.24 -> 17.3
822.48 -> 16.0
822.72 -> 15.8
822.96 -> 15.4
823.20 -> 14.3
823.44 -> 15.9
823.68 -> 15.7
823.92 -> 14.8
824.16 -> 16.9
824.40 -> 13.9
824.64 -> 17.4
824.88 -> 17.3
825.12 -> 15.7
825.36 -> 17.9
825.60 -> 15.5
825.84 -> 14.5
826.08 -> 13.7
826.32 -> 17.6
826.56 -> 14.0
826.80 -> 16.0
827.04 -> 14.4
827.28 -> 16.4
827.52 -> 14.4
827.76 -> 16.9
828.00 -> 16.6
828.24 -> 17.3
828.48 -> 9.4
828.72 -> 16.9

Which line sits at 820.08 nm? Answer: [S II] 6716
